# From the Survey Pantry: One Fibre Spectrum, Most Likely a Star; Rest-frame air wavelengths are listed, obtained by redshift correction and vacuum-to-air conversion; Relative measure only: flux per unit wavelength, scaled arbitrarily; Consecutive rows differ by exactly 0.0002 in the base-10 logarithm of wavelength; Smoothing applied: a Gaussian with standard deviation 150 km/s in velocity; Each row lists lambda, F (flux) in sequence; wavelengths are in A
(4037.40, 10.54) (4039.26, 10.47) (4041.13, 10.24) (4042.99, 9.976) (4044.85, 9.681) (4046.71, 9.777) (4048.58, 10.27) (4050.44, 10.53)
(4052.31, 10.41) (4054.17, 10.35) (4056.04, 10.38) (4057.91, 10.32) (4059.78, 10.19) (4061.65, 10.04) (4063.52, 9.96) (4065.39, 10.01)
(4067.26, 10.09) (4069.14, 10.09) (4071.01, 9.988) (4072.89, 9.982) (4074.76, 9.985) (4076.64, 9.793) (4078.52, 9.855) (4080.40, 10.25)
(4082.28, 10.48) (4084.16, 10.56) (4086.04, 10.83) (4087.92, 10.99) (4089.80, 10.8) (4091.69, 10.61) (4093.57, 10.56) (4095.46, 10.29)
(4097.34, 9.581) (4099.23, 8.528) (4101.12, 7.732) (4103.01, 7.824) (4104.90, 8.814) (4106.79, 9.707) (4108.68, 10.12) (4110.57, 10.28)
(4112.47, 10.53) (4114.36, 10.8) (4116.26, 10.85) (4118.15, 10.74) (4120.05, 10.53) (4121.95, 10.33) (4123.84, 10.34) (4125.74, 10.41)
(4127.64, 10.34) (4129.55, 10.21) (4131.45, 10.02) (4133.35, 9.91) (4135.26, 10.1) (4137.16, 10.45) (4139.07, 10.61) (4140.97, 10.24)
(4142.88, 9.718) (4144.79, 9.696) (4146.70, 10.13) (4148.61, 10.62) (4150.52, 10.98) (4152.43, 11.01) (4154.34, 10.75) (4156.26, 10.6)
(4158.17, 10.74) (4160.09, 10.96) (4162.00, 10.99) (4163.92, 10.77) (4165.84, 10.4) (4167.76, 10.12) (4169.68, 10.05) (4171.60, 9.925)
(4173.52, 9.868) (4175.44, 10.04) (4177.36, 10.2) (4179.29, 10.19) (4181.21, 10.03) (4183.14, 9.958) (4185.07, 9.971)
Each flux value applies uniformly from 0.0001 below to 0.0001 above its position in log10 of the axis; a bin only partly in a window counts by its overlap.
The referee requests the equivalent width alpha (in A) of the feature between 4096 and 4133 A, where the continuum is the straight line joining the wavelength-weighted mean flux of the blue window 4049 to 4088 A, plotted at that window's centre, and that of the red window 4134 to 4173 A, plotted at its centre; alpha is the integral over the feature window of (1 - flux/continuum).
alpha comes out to 1.6 A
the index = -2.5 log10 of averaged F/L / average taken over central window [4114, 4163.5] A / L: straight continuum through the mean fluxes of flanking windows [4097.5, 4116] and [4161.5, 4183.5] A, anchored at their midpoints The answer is -0.071 mag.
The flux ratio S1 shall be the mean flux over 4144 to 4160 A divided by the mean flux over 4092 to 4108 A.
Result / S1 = 1.15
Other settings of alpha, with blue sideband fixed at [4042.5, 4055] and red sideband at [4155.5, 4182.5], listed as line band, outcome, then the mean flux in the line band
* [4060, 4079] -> 0.4 A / 9.99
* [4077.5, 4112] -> 1.1 A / 9.89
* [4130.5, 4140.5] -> 0.1 A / 10.2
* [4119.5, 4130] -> -0.1 A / 10.4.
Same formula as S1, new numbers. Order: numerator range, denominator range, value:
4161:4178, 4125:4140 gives 1.00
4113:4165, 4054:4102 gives 1.04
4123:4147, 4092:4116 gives 1.06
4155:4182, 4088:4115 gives 1.06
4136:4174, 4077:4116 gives 1.05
